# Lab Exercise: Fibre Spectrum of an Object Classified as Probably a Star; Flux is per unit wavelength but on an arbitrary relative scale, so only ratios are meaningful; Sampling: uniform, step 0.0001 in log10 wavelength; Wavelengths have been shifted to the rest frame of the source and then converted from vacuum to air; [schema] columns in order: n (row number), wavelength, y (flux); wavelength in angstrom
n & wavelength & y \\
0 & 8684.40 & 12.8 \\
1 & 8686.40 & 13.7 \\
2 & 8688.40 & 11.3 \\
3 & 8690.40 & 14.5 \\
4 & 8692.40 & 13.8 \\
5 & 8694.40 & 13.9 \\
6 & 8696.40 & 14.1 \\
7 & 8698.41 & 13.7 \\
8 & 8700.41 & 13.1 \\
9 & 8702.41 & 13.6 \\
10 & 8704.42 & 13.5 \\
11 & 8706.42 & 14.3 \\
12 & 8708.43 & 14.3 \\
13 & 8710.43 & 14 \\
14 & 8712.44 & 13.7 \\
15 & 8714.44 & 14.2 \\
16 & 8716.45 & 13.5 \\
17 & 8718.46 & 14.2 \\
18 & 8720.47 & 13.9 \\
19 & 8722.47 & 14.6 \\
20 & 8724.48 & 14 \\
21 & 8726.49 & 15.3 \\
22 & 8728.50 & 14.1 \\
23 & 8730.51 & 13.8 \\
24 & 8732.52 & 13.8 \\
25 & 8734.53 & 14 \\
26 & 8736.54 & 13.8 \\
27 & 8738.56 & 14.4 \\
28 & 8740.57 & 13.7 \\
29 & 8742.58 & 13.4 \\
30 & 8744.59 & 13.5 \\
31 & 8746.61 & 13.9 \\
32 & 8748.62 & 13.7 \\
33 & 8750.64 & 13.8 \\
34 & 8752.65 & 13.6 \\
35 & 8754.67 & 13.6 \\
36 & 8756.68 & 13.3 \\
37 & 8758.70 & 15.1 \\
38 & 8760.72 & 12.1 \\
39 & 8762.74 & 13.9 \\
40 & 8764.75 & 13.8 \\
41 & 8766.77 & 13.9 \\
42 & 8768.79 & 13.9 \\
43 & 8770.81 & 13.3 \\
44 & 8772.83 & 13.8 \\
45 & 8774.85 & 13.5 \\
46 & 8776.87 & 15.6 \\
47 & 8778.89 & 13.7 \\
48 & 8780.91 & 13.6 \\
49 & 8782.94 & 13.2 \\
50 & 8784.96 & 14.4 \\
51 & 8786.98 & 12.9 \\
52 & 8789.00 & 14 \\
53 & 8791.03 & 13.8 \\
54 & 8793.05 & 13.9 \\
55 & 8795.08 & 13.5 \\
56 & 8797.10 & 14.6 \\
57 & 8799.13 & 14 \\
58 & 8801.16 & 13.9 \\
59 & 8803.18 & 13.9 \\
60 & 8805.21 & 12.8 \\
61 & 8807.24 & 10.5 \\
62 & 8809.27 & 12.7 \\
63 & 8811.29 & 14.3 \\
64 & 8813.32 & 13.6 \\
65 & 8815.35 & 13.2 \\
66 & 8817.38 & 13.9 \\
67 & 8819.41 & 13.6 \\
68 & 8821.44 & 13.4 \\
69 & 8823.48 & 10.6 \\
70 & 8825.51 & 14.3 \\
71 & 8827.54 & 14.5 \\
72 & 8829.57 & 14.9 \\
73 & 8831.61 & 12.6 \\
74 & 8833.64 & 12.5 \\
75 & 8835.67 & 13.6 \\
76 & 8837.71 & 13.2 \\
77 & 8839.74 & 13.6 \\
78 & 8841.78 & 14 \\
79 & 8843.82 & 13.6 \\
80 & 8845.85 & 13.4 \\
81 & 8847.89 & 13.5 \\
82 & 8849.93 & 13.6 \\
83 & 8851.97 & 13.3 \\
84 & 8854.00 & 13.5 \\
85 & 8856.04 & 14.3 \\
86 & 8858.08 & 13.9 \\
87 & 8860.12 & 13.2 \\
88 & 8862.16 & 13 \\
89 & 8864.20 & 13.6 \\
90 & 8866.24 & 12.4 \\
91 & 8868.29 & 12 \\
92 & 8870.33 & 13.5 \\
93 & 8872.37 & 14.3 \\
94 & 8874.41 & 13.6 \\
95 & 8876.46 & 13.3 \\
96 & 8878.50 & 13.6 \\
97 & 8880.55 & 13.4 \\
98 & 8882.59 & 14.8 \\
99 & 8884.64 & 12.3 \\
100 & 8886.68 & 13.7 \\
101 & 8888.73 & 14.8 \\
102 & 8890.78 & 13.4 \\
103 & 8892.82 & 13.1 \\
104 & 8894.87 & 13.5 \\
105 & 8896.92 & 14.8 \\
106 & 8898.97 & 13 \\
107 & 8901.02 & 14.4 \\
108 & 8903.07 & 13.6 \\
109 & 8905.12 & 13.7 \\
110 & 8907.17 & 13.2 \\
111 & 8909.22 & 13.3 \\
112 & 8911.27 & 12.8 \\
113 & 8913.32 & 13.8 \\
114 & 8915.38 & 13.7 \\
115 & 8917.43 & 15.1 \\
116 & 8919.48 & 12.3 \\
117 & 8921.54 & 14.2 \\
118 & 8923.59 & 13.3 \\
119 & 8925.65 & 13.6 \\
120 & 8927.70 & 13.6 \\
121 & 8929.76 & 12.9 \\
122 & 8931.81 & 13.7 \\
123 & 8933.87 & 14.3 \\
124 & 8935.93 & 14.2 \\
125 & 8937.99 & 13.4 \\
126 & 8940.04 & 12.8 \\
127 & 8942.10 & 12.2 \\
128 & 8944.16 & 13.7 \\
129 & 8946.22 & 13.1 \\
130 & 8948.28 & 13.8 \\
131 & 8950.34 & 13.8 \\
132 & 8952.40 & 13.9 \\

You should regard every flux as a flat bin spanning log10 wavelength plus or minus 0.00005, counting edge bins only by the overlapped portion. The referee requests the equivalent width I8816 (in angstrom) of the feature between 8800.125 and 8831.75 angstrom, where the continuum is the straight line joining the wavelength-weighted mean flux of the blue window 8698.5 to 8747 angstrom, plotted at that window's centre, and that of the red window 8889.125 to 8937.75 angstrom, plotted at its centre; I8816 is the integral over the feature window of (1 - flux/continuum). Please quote 1.10 angstrom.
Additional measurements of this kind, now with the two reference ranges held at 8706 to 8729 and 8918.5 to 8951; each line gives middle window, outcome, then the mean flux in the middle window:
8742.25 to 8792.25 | 0.9 angstrom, 13.7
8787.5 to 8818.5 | 0.9 angstrom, 13.5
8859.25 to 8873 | 0.6 angstrom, 13.1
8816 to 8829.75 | 0.3 angstrom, 13.5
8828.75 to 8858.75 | 0.4 angstrom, 13.6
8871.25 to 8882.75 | -0.1 angstrom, 13.8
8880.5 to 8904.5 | -0.3 angstrom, 13.7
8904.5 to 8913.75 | 0.1 angstrom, 13.3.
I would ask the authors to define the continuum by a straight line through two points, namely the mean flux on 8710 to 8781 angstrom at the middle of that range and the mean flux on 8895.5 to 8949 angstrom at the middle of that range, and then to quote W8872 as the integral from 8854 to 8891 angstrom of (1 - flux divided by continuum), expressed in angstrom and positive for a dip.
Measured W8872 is 0.39 angstrom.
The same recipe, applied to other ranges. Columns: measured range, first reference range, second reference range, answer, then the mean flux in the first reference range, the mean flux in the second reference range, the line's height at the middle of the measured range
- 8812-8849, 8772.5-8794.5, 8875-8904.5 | 0.87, 13.8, 13.7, 13.8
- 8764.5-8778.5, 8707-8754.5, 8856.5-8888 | -0.17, 14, 13.4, 13.8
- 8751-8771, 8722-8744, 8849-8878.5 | 0.36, 14.1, 13.4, 13.9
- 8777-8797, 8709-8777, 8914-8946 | 0.01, 13.9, 13.5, 13.8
